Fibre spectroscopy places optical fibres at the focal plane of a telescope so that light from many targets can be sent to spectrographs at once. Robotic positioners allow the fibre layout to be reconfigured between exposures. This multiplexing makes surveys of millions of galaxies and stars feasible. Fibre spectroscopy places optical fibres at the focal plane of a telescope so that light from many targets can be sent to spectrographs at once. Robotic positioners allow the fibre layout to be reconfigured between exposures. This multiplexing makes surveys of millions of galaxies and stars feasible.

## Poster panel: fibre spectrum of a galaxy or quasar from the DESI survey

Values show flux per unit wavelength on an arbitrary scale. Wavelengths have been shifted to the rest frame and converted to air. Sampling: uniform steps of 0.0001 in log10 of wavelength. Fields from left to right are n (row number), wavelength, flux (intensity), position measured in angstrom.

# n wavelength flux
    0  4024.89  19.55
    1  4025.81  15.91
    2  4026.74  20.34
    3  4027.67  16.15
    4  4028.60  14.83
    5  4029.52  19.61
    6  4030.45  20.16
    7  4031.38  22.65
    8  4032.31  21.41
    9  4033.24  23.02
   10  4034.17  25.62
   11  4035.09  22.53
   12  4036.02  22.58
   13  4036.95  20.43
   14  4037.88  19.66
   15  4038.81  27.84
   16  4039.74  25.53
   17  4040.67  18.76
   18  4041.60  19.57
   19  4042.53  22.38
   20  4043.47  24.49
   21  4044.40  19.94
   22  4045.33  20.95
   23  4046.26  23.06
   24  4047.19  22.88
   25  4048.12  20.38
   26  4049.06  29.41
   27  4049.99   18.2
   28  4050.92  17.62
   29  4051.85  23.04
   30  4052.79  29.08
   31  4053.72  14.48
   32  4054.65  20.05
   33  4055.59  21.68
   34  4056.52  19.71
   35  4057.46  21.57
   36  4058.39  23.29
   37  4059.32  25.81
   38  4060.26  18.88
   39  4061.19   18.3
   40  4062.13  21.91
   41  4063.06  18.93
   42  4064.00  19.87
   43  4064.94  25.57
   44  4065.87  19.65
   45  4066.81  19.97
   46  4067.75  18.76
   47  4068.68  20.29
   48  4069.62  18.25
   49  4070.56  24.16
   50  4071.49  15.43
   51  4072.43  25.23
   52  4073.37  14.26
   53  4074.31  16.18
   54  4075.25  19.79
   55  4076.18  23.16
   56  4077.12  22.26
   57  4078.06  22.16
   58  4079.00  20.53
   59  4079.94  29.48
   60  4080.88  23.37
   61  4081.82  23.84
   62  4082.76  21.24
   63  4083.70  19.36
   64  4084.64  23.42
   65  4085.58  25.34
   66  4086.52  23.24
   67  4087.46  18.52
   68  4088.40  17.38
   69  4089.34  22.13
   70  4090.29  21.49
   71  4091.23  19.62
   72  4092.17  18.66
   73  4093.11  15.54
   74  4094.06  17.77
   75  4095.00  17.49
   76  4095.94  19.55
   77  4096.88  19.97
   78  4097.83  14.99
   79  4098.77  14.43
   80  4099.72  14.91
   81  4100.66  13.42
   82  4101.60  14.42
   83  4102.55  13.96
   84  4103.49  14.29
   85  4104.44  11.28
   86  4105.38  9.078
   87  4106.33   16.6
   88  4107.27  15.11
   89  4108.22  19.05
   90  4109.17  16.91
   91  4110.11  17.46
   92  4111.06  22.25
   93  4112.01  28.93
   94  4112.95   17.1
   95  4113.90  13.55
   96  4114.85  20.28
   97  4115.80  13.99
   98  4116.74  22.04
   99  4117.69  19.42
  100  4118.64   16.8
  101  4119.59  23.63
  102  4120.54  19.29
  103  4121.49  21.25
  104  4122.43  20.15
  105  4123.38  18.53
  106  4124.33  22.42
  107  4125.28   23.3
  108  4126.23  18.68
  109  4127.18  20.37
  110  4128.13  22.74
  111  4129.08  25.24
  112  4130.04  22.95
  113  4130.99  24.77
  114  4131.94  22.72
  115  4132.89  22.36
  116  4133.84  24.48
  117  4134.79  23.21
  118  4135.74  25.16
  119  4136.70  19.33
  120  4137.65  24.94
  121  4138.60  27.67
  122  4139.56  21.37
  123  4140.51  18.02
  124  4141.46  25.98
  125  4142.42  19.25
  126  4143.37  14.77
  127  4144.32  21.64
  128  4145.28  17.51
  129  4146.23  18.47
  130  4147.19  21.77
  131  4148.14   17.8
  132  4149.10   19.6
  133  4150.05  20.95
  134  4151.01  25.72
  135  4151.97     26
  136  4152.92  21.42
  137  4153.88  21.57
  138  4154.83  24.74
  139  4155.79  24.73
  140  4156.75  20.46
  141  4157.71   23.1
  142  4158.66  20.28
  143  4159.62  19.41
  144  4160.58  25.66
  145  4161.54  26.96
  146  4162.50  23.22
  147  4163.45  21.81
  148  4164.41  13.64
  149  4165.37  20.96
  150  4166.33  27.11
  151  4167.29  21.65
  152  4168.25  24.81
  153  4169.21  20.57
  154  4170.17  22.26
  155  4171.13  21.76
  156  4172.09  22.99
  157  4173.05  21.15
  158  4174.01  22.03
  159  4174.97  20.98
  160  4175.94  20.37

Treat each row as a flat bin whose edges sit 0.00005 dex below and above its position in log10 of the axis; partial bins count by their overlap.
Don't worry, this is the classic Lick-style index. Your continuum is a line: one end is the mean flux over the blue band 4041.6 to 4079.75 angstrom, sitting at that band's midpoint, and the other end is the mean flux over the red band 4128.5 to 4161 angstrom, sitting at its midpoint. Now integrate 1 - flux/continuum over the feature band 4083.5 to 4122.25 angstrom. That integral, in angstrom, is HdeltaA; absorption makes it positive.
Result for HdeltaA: 6.20 angstrom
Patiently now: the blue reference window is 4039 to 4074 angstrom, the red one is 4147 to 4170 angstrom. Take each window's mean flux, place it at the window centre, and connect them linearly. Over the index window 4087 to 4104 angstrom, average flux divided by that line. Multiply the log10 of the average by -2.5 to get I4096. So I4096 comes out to 0.25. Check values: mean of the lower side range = 21.1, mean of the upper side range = 22.3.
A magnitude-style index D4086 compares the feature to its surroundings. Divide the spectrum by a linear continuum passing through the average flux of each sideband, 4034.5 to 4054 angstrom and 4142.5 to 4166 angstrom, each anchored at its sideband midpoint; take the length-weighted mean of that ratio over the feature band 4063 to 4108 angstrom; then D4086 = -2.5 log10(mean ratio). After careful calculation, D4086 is 0.15 mag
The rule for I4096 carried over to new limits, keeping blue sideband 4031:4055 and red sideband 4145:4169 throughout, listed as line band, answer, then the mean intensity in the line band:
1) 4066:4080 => 0.089 mag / 20.4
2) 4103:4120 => 0.243 mag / 17.6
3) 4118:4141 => -0.001 mag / 22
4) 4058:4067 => 0.044 mag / 21.2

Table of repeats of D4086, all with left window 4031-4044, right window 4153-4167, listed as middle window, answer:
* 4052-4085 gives 0.07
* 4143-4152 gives 0.11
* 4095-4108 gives 0.44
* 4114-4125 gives 0.14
